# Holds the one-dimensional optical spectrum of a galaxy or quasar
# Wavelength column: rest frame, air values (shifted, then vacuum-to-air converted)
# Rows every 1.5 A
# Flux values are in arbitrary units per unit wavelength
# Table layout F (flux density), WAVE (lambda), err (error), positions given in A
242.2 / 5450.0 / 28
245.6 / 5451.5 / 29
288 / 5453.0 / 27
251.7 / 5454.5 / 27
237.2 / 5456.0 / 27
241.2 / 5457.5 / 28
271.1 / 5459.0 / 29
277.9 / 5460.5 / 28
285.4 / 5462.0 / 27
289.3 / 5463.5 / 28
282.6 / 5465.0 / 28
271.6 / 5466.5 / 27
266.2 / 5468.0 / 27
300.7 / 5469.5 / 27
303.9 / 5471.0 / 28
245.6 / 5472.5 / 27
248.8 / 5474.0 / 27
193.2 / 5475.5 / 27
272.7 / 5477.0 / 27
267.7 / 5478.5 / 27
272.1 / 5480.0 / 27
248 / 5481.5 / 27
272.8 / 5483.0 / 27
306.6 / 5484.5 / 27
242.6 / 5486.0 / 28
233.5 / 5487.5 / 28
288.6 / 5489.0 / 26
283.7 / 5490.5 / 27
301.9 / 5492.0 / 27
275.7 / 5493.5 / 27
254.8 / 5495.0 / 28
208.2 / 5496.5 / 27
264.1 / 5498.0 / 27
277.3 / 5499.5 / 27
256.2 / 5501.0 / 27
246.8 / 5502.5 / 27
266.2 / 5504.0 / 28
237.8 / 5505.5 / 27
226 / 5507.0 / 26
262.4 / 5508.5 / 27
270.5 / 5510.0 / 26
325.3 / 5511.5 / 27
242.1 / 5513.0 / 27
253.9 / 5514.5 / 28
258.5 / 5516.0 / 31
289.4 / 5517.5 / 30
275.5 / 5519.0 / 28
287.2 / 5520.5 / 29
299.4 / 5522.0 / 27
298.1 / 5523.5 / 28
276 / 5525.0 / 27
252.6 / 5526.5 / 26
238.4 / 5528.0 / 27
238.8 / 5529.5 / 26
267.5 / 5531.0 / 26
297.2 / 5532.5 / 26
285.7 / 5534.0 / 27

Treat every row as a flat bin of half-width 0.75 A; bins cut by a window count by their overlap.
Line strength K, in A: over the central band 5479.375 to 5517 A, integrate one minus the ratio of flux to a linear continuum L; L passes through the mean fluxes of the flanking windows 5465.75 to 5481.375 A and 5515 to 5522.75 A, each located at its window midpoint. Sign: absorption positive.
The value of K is 1.4 A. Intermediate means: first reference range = 264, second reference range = 281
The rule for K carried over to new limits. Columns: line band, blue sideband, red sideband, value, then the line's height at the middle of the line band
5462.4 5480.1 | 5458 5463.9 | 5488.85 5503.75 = 0.4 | 275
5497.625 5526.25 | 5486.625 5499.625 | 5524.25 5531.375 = -1.1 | 259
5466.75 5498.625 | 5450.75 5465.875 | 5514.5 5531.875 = 0.5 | 268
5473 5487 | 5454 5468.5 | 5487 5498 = 0.4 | 266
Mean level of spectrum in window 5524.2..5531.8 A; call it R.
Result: 255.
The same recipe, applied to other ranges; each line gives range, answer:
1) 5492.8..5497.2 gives 246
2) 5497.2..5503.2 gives 261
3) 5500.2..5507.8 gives 247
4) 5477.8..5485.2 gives 273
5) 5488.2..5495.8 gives 280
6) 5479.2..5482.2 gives 260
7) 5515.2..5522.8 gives 282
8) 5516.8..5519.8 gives 282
